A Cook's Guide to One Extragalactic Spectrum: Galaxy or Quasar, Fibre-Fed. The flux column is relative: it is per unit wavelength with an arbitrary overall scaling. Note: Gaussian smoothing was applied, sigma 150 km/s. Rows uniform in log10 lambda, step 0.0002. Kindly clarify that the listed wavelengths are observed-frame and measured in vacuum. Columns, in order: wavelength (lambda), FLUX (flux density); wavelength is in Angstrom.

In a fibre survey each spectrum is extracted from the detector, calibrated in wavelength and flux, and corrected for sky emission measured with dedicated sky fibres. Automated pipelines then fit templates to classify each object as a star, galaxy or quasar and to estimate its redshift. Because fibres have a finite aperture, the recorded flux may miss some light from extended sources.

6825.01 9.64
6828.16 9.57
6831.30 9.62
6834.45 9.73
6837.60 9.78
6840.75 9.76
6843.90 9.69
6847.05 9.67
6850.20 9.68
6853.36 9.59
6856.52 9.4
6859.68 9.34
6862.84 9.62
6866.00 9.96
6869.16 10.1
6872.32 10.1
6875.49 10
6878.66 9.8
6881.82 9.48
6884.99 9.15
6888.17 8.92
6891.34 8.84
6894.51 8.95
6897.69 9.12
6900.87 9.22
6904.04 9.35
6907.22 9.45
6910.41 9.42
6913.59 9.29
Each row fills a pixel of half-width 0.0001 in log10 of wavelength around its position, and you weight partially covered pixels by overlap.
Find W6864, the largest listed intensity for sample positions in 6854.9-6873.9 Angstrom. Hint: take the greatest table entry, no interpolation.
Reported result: 10.1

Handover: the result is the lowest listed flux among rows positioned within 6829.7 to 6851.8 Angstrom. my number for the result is 9.62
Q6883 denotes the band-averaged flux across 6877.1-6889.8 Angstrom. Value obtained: 9.34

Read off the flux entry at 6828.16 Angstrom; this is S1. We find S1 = 9.57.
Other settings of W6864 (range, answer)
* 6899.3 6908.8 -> 9.45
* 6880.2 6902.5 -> 9.48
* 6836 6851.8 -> 9.78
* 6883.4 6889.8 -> 9.15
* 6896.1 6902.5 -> 9.22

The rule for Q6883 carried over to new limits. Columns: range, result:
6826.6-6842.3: 9.69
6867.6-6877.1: 10.1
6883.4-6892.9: 8.97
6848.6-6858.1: 9.55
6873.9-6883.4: 9.76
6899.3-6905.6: 9.3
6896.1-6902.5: 9.18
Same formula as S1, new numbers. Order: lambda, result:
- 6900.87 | 9.22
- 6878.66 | 9.8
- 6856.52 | 9.4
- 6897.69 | 9.12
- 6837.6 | 9.78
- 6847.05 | 9.67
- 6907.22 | 9.45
